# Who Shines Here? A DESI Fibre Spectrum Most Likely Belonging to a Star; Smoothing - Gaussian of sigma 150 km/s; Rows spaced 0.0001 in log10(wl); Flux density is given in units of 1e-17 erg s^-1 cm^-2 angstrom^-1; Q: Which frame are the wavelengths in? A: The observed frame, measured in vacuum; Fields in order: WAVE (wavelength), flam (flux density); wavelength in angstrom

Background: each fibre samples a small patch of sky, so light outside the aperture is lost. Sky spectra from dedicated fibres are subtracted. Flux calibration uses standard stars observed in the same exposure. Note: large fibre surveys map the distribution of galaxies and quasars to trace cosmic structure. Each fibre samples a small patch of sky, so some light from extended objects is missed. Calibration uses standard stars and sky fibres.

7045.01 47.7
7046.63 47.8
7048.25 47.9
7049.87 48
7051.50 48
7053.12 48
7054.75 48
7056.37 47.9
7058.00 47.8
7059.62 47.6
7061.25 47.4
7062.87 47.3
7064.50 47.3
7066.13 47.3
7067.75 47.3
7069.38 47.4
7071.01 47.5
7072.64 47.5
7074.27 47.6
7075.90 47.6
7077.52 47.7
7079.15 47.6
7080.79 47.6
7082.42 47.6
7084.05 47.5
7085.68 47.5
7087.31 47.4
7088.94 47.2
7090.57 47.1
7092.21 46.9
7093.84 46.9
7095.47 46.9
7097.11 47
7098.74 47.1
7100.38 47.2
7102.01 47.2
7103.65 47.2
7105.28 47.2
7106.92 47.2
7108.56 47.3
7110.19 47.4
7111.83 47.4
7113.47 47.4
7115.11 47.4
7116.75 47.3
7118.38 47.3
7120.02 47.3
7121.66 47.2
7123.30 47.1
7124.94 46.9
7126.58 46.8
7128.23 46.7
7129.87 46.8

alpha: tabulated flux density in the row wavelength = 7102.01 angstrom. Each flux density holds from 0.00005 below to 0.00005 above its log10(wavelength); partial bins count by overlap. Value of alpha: 47.2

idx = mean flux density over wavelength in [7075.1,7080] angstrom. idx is 47.6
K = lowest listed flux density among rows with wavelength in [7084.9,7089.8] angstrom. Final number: 47.2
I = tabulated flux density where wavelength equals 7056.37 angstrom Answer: 47.9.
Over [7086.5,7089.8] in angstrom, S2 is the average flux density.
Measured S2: 47.4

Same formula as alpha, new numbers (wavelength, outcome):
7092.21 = 46.9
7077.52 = 47.7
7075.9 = 47.6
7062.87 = 47.3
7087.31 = 47.4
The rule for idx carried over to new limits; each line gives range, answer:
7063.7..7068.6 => 47.3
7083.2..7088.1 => 47.5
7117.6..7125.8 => 47.2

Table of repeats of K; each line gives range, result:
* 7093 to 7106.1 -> 46.9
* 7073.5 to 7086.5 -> 47.5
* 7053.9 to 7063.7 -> 47.3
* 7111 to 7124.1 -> 47.1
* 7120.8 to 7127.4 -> 46.8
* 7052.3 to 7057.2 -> 47.9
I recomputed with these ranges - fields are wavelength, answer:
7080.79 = 47.6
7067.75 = 47.3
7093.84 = 46.9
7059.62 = 47.6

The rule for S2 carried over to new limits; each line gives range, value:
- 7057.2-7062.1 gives 47.7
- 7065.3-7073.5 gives 47.4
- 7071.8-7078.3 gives 47.6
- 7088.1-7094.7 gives 47.1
